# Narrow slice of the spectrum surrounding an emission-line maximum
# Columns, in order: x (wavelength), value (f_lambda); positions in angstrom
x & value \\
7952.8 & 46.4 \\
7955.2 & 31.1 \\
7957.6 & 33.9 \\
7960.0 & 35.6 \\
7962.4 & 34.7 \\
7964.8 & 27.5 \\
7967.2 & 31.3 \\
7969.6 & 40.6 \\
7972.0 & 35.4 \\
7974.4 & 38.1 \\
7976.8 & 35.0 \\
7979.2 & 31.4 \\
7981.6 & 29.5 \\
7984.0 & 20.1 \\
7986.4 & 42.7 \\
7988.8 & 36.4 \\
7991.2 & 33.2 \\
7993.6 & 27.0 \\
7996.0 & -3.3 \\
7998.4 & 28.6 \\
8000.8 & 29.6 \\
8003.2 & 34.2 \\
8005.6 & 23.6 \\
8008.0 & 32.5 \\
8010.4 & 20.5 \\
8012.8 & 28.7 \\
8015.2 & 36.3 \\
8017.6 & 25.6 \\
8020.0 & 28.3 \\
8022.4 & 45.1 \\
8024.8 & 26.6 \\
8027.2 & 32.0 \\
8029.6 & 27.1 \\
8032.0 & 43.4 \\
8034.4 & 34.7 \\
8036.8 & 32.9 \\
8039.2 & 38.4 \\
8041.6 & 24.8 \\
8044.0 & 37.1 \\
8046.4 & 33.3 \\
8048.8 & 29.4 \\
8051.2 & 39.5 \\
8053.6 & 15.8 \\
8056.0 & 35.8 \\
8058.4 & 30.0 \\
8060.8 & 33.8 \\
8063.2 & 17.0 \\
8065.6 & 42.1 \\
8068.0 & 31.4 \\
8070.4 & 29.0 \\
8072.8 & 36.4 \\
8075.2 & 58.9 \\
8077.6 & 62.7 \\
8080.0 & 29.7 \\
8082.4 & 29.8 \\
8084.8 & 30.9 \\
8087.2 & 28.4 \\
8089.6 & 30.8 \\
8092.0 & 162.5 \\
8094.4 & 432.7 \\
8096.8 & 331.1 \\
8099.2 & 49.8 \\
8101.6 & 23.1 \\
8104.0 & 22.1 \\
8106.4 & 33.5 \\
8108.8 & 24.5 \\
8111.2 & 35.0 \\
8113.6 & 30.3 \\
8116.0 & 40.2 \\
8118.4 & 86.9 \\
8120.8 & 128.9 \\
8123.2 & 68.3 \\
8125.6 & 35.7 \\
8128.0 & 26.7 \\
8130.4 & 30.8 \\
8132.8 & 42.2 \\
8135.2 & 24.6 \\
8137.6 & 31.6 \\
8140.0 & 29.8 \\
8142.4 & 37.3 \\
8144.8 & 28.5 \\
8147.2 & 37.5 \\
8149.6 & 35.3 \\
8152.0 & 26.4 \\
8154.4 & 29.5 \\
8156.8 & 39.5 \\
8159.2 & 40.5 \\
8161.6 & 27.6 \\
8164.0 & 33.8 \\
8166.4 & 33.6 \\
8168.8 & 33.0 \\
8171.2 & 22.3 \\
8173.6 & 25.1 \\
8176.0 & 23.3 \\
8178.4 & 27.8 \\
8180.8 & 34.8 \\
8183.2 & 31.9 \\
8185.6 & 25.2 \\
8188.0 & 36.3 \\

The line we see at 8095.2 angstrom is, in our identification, Halpha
